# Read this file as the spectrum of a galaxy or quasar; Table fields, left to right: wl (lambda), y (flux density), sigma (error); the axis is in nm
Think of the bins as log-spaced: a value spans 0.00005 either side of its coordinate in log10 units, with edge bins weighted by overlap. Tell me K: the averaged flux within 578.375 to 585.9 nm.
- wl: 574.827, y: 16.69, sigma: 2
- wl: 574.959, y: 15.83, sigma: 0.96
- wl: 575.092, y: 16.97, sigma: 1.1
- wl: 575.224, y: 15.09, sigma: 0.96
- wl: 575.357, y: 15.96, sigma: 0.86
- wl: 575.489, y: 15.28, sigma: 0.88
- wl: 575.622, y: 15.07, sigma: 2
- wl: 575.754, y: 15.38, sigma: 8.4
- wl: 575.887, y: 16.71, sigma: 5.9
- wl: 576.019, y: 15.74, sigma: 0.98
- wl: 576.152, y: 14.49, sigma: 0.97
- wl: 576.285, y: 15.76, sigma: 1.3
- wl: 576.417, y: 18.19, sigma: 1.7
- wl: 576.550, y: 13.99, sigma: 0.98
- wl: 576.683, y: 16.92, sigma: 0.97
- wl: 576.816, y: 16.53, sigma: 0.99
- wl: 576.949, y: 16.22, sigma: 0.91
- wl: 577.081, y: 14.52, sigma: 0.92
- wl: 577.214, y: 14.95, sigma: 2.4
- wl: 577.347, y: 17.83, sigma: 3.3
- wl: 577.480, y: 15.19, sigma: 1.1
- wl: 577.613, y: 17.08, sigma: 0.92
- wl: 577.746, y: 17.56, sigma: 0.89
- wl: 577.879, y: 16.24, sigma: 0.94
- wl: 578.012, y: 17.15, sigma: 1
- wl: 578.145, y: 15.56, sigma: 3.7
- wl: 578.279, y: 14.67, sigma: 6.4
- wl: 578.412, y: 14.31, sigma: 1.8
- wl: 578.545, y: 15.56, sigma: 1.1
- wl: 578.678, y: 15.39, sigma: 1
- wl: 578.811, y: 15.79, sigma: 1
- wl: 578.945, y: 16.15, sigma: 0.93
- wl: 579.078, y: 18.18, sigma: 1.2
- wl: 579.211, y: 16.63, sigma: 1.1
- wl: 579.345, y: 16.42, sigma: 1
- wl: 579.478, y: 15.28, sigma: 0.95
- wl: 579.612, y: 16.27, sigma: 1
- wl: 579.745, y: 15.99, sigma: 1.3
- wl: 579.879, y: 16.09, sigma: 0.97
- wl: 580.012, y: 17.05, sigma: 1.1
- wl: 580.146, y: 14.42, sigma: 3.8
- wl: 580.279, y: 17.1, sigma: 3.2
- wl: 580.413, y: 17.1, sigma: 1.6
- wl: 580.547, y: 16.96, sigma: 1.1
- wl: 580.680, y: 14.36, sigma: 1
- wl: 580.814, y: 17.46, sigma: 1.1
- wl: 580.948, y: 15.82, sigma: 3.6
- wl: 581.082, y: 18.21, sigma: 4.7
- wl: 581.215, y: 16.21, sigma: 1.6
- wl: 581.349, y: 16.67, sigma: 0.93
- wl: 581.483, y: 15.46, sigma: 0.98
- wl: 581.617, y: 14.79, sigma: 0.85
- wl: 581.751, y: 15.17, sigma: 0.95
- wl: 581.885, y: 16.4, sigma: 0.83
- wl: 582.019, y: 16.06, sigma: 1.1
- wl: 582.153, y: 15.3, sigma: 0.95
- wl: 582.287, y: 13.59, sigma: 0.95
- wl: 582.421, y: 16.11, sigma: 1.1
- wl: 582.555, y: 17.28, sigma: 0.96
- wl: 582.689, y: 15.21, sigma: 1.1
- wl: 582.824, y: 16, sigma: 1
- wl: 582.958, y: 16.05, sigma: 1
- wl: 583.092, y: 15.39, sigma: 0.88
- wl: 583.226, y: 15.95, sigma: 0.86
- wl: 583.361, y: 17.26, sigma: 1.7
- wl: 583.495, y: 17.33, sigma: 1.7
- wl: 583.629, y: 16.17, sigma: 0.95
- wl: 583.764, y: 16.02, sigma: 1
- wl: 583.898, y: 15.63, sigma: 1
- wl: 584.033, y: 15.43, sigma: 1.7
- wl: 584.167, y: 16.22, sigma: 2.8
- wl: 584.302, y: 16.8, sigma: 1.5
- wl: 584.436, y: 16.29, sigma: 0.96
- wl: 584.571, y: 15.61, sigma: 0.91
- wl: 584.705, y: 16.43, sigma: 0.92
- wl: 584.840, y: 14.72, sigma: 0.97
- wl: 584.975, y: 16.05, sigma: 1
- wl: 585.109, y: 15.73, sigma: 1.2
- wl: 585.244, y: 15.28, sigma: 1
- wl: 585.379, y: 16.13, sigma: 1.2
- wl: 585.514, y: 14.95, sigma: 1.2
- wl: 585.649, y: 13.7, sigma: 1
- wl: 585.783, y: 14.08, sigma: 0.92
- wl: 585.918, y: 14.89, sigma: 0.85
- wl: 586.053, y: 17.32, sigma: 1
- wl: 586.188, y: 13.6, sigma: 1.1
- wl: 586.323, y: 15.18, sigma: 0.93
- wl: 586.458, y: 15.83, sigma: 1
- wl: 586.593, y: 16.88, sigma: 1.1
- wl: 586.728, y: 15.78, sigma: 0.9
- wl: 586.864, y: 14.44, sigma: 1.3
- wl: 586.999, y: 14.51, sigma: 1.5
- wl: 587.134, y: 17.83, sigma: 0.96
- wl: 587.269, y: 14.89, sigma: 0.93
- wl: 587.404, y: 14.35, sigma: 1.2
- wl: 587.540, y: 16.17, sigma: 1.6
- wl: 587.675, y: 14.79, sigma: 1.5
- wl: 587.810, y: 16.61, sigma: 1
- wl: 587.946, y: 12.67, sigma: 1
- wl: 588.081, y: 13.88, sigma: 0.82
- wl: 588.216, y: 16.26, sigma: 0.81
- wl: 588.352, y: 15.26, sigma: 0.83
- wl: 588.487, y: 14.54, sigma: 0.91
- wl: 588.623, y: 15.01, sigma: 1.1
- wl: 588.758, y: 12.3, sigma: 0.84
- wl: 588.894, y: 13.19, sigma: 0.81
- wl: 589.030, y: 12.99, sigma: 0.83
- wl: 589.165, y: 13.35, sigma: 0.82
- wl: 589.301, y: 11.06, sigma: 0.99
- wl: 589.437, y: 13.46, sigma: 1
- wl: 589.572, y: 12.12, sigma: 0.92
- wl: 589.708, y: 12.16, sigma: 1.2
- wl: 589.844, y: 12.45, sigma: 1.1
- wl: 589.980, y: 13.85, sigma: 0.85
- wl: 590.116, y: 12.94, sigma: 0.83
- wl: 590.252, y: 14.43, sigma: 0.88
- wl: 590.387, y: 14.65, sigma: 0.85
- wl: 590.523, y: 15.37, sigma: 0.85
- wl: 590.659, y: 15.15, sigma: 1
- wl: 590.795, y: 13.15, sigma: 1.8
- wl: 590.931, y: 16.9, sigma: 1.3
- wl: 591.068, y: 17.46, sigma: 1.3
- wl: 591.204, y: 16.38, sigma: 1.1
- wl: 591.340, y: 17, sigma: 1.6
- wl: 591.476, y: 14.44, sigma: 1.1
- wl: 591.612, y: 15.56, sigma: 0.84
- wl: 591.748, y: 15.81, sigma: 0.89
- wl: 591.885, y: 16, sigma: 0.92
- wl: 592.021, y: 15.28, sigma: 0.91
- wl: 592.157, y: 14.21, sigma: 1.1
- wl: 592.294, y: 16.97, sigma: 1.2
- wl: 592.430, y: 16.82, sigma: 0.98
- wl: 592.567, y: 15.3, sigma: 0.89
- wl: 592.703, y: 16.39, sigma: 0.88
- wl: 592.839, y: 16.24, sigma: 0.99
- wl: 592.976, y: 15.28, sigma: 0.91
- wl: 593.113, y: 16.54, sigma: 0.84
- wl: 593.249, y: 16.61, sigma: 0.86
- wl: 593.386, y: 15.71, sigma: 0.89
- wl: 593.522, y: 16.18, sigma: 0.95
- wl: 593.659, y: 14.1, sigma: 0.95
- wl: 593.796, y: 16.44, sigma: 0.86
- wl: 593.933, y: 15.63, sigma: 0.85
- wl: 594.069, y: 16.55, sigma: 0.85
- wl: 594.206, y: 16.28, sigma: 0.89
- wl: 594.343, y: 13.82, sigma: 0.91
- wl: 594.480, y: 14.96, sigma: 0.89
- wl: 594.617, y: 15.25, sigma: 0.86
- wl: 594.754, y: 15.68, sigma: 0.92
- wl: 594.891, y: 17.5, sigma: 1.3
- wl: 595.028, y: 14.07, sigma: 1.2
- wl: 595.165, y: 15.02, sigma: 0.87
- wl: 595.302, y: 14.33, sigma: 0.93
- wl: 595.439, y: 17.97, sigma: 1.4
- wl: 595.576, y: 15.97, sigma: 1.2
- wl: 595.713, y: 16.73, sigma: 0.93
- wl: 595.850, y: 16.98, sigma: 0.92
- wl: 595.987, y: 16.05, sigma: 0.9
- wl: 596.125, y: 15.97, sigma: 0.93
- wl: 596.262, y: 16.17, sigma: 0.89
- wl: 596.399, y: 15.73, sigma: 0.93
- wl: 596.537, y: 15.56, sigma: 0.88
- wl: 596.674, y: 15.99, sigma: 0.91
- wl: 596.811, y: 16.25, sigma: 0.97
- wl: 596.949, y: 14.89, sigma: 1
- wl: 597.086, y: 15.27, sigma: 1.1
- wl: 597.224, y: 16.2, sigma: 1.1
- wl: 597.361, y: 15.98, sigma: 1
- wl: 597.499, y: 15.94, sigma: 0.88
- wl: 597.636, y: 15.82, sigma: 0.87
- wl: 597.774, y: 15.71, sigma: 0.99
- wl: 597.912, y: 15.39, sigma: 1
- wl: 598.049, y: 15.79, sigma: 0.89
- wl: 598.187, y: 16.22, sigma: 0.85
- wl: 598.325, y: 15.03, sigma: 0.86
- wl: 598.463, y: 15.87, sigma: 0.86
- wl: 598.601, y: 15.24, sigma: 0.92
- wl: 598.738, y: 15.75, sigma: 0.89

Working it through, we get 15.9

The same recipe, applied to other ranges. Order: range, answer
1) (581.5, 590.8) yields 15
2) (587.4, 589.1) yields 14.5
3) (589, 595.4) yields 15.1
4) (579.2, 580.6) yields 16.3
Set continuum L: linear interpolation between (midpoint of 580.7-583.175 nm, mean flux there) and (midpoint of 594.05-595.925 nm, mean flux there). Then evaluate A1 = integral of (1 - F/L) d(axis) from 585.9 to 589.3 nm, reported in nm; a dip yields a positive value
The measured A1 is 0.22 nm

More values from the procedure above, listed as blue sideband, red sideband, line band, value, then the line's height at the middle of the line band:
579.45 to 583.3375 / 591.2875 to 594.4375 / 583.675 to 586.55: 0.07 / 15.9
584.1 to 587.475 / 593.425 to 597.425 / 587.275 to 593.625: 0.32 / 15.6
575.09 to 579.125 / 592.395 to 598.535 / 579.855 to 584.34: -0.05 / 15.9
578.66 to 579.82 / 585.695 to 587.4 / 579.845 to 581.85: -0.02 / 16.1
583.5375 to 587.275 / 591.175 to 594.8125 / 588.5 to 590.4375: 0.31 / 15.7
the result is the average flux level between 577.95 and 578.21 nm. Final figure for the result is 16.4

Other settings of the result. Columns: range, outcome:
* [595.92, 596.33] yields 16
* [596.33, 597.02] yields 15.7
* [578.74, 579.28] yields 16.7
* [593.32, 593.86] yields 15.6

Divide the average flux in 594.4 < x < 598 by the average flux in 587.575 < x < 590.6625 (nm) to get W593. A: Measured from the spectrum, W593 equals 1.14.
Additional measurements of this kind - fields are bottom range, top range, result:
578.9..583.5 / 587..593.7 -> 0.92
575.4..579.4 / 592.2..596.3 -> 1.00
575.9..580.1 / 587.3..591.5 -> 0.89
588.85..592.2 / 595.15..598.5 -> 1.10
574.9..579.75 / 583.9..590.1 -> 0.92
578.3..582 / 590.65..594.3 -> 0.99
